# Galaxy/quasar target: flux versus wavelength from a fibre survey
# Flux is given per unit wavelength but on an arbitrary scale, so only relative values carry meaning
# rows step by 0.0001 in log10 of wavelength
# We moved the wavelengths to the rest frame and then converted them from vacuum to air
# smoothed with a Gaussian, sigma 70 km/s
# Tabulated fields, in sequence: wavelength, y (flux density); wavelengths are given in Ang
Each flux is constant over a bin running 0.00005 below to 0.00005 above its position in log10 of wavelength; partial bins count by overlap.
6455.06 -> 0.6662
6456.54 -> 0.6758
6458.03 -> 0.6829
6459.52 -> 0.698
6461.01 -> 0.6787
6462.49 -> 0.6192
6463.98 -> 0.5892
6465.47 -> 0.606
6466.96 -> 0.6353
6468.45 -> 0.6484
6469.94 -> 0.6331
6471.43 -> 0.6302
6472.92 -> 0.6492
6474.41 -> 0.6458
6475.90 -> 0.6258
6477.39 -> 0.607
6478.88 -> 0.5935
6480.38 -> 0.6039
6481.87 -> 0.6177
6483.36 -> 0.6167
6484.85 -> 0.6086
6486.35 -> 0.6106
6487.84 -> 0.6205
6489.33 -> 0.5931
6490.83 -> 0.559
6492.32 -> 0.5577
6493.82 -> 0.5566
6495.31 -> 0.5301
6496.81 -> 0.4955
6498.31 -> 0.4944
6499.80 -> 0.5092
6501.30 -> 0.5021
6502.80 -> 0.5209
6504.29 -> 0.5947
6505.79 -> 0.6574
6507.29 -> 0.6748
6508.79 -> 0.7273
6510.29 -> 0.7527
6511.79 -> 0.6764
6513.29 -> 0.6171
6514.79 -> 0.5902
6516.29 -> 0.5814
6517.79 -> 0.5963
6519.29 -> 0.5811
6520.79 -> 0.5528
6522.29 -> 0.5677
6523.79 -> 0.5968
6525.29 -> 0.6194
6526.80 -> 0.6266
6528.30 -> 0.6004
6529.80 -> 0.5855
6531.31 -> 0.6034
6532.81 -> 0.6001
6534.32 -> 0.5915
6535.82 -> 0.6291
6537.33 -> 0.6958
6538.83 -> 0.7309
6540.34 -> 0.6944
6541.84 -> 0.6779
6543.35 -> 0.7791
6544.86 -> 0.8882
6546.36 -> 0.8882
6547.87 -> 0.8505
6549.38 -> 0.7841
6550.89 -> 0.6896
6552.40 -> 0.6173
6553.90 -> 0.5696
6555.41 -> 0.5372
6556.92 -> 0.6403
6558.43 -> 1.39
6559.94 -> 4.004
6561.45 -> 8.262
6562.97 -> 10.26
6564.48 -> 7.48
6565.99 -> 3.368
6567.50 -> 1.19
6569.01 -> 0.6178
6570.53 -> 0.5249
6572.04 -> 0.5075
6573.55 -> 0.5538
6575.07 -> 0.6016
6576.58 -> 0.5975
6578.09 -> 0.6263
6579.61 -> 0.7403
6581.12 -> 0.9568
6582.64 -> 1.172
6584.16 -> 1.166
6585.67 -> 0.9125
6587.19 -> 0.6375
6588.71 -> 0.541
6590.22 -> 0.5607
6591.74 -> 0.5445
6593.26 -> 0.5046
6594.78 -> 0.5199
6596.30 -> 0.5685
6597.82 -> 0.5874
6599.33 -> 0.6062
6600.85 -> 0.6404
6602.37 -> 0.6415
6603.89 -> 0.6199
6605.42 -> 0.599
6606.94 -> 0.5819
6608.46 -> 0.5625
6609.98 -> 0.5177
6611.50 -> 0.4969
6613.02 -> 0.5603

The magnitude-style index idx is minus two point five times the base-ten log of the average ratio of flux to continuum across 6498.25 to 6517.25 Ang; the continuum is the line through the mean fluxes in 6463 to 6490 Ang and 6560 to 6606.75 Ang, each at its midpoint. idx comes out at 0.42 mag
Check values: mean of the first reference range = 0.619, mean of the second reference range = 1.59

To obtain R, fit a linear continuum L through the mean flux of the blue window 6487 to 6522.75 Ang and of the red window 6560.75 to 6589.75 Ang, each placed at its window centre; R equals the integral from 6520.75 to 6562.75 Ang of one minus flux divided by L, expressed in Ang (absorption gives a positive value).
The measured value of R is 8.7 Ang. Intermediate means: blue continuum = 0.588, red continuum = 2.11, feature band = 1.21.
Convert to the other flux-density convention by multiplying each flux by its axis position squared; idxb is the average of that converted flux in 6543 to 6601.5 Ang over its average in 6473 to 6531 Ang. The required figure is 2.54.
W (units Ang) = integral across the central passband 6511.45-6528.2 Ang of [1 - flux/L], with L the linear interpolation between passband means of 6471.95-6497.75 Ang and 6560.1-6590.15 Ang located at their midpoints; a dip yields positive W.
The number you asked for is 8.3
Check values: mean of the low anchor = 0.593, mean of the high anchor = 2.14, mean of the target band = 0.599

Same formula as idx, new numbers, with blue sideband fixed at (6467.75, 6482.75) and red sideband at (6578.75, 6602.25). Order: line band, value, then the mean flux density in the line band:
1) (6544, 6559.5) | -0.242 mag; 0.851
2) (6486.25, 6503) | 0.175 mag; 0.544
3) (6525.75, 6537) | 0.098 mag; 0.609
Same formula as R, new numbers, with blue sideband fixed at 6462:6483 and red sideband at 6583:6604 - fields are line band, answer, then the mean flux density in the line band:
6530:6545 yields -0.8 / 0.677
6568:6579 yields 1.0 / 0.592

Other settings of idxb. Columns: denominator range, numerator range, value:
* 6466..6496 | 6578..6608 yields 1.17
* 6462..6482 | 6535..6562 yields 2.14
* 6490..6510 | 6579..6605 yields 1.26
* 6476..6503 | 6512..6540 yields 1.09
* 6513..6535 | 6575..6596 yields 1.24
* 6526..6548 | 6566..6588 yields 1.26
